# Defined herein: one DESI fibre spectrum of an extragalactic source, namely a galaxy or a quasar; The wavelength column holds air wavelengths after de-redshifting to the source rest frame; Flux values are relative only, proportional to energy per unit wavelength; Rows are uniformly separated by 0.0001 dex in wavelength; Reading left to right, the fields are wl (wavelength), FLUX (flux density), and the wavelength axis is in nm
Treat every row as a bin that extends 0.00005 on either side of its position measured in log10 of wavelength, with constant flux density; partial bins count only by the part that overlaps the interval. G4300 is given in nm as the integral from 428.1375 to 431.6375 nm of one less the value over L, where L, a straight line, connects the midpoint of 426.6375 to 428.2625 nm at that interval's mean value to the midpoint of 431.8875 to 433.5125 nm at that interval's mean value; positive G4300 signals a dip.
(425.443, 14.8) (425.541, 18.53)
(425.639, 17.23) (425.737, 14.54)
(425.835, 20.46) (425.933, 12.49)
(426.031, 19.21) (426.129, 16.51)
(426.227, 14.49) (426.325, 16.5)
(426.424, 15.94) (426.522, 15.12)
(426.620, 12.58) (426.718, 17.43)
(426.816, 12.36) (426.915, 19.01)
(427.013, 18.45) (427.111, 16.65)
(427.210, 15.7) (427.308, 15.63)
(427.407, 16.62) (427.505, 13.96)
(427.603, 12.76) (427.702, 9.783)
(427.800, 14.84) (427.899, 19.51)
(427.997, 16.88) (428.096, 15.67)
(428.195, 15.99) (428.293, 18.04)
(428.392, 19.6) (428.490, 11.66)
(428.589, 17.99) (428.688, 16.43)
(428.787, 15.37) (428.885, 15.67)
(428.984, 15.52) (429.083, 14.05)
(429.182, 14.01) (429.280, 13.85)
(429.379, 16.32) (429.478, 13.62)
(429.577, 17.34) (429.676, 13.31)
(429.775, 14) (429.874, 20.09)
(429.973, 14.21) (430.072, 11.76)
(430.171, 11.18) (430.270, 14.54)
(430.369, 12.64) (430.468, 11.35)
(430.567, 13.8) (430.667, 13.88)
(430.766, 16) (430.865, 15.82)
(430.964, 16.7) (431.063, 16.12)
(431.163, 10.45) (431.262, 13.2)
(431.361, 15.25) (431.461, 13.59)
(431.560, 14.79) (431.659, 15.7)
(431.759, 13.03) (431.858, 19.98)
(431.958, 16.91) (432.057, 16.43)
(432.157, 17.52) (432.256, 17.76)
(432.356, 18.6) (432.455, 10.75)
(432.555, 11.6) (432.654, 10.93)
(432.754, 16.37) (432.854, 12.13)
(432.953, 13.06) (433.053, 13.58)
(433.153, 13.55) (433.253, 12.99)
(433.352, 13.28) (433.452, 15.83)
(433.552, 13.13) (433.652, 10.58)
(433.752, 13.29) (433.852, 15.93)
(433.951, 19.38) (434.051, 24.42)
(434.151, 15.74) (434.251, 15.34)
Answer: 0.08 nm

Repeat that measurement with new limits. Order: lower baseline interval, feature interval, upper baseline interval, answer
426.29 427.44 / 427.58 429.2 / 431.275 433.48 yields 0.00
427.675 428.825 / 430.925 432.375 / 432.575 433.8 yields -0.16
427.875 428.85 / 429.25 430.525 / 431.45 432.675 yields 0.15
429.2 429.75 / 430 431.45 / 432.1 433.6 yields 0.08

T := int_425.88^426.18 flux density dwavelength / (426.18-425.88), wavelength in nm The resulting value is 16.1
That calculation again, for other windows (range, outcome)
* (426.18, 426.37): 15.5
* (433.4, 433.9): 13.7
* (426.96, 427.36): 16.6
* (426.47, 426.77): 15.1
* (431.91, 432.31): 17.2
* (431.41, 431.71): 14.7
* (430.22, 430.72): 13.3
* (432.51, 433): 12.8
